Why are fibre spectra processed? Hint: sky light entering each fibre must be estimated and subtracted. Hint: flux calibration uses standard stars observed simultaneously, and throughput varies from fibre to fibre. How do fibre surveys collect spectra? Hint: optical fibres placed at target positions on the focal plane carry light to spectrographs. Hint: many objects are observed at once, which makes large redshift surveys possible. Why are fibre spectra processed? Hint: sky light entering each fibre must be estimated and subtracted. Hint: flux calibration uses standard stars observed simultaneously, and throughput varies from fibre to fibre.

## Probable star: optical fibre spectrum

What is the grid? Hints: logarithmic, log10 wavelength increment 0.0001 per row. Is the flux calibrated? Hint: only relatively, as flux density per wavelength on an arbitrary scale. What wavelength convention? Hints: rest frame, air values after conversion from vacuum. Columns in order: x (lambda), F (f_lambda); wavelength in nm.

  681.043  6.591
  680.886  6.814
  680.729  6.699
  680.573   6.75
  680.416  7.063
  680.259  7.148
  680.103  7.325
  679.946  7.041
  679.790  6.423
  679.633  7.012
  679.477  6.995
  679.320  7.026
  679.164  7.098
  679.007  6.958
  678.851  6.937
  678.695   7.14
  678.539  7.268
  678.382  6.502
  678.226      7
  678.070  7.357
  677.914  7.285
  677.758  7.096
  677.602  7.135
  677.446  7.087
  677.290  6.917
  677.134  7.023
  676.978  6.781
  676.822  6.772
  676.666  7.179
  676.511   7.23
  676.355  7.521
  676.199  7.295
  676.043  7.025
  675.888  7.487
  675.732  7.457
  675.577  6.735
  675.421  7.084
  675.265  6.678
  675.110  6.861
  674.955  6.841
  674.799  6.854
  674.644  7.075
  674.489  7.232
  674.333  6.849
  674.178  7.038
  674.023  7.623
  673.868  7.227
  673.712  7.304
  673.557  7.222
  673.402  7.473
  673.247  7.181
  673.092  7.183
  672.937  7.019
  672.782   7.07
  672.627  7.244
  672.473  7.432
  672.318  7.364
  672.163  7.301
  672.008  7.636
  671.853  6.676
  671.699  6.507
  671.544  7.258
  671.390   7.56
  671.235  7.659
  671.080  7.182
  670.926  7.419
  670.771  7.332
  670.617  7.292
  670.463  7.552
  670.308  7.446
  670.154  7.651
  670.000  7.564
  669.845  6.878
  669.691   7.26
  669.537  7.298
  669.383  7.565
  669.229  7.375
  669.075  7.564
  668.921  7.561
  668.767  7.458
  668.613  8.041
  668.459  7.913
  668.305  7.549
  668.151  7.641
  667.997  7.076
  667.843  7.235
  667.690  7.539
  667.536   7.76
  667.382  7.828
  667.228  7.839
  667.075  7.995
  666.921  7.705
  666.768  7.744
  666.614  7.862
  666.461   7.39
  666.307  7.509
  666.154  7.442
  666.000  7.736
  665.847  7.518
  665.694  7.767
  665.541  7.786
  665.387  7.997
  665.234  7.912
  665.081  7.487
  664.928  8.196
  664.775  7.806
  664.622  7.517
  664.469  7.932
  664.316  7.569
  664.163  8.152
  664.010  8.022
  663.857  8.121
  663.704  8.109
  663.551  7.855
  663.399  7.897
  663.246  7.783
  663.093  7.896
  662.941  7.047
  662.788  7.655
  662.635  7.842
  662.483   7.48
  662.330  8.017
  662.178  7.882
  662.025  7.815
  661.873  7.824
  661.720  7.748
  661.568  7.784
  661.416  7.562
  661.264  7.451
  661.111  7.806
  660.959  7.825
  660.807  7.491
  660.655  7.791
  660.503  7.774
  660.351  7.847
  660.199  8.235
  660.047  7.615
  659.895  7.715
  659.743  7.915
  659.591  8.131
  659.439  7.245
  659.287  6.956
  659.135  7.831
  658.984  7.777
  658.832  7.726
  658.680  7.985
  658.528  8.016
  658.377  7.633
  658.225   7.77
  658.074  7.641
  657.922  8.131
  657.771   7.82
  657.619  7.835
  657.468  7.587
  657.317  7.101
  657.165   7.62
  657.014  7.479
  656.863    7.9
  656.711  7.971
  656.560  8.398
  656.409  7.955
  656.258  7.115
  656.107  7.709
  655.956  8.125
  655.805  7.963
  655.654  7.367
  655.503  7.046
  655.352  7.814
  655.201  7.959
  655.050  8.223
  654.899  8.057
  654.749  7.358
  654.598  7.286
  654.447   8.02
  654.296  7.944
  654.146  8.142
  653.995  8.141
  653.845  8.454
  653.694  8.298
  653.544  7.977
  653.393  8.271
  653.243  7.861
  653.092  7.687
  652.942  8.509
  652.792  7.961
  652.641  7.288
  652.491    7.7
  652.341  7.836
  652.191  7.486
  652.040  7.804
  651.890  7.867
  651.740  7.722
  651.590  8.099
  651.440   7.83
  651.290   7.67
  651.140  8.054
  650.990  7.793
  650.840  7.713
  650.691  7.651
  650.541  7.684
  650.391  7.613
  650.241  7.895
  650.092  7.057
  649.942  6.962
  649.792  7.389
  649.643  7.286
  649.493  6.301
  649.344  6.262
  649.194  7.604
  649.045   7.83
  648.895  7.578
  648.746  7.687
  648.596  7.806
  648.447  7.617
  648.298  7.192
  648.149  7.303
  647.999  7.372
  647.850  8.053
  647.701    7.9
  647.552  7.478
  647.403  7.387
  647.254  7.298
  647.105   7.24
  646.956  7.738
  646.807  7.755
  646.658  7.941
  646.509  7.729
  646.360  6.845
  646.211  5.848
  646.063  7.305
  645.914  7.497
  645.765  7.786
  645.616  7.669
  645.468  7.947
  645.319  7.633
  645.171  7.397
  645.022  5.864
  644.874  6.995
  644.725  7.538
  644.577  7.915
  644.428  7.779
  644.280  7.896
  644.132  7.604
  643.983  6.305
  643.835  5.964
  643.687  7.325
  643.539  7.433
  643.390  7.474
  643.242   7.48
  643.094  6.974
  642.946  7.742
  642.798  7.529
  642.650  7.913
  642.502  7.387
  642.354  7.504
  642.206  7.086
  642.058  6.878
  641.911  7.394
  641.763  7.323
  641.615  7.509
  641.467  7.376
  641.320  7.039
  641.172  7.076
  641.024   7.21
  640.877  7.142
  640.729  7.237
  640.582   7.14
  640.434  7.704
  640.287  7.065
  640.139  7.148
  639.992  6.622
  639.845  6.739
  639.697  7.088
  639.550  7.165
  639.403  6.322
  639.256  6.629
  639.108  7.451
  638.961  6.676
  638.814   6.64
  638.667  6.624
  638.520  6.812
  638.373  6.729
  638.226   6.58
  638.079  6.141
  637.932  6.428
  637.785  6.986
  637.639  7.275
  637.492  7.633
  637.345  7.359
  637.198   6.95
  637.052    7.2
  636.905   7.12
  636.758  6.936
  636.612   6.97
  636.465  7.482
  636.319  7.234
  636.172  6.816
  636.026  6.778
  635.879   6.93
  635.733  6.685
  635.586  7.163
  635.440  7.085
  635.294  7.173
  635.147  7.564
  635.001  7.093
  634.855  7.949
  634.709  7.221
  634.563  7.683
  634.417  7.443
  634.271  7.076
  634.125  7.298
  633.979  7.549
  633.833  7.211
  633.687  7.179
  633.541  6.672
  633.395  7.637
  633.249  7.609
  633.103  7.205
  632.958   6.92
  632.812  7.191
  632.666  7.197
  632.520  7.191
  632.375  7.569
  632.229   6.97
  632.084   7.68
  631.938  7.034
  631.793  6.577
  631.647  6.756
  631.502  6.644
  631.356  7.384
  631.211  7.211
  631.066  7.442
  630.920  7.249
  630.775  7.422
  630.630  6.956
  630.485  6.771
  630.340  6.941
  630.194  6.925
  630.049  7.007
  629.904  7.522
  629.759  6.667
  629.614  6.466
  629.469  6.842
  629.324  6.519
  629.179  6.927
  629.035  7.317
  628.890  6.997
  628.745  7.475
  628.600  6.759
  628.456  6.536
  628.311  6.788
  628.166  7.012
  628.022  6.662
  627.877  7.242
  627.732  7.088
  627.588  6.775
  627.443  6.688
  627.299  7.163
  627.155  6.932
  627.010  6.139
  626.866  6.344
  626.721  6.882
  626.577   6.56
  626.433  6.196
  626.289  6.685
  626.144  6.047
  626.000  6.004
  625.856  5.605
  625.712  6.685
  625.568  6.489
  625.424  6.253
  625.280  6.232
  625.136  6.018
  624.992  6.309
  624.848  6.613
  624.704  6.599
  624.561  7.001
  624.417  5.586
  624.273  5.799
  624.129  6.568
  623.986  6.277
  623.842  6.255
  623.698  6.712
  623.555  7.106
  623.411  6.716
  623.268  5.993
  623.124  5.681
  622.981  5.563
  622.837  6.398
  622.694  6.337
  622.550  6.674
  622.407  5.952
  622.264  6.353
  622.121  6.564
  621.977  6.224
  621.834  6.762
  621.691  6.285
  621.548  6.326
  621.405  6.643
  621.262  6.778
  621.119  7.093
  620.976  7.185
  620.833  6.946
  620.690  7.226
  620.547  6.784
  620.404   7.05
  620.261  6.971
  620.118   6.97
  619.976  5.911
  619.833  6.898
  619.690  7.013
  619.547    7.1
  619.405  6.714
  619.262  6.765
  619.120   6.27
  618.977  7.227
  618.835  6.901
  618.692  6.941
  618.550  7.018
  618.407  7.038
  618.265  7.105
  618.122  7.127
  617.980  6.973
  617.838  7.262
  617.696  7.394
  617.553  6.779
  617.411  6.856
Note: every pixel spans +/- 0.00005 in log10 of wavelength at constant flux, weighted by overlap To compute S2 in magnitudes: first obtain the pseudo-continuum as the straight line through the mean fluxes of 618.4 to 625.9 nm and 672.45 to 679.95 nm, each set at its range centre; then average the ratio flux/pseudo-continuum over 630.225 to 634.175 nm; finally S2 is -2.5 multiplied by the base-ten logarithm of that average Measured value -0.08 mag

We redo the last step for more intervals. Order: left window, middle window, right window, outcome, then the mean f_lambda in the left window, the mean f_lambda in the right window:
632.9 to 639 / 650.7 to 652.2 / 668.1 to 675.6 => -0.09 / 7.09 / 7.28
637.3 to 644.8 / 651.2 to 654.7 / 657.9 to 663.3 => -0.06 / 7.14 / 7.74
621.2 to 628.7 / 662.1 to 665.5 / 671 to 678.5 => -0.12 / 6.46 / 7.14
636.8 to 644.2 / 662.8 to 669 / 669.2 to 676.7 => -0.08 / 7.08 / 7.23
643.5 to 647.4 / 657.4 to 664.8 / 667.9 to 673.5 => -0.06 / 7.32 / 7.36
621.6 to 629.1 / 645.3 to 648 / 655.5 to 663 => -0.03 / 6.5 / 7.73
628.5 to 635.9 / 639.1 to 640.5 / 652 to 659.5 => 0.06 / 7.14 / 7.8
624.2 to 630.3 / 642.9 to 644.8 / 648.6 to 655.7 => 0.00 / 6.63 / 7.71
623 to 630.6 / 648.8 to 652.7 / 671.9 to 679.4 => -0.10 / 6.6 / 7.12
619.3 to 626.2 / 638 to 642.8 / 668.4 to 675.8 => -0.04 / 6.49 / 7.27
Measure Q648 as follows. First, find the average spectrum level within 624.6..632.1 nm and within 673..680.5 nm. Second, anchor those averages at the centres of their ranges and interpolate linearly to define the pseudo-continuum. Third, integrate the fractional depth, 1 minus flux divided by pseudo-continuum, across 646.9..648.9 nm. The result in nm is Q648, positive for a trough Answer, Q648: -0.19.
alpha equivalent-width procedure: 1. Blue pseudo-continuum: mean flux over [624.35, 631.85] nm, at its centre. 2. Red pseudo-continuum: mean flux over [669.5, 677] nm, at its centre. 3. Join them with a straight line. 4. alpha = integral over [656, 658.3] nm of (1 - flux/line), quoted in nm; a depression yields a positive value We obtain -0.23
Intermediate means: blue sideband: 6.73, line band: 7.74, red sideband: 7.2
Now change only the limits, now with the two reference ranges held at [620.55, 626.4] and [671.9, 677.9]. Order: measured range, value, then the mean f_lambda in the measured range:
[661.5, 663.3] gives -0.20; 7.73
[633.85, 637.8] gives -0.37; 7.21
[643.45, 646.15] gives -0.24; 7.32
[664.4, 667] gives -0.26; 7.72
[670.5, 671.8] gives -0.03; 7.28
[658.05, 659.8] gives -0.20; 7.72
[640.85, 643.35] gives -0.24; 7.33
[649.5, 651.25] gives -0.18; 7.51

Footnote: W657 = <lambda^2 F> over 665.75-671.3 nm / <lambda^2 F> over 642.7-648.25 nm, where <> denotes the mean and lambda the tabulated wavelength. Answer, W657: 1.1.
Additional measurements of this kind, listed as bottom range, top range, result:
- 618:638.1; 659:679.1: 1.23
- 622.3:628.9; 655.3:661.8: 1.32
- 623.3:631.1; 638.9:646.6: 1.14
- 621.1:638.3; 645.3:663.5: 1.22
